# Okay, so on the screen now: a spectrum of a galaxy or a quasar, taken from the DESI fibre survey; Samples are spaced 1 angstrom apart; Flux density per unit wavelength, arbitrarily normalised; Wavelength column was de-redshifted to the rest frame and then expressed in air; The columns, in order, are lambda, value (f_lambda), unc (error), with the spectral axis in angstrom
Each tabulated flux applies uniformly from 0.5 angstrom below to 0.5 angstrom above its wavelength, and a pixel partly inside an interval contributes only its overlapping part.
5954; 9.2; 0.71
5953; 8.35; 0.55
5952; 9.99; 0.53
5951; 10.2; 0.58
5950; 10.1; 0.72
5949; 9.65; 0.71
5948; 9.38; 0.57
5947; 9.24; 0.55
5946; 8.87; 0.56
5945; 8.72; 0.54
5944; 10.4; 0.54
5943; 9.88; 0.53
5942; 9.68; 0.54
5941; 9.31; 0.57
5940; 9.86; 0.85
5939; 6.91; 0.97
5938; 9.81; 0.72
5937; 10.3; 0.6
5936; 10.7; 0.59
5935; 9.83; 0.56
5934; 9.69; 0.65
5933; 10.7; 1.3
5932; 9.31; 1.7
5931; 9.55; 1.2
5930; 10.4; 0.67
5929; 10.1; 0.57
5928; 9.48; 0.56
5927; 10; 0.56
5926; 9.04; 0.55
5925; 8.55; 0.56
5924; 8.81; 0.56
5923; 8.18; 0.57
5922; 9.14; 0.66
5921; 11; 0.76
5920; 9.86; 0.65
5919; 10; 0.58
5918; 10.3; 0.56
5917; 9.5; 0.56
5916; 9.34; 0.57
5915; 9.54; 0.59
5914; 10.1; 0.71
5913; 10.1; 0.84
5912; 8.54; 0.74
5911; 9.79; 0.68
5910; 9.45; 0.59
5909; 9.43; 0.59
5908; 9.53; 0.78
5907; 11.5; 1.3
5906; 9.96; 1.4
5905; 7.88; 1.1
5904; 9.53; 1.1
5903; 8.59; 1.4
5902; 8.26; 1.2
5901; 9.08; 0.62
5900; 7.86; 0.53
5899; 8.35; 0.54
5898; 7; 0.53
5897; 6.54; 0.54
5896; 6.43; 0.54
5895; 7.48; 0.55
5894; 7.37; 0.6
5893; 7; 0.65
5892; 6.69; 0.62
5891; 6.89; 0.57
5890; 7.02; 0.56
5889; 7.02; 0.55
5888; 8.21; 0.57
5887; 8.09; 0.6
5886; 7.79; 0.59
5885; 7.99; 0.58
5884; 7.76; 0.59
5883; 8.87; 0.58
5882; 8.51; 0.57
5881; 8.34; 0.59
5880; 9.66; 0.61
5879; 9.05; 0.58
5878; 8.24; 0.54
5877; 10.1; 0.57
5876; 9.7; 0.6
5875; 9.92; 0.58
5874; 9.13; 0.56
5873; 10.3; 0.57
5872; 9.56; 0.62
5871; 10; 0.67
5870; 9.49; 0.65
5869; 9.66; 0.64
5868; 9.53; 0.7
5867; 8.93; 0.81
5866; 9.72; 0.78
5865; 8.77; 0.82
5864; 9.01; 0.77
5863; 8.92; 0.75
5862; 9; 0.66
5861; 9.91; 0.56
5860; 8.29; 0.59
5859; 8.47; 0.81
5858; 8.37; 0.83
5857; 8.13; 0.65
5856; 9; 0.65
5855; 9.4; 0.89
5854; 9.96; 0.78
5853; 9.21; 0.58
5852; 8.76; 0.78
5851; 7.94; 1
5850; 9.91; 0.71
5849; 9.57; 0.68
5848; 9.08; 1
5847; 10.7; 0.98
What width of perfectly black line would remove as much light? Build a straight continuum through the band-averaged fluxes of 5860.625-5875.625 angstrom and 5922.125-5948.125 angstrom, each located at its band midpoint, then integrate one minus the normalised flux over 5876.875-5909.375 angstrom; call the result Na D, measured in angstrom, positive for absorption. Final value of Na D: 4.3 angstrom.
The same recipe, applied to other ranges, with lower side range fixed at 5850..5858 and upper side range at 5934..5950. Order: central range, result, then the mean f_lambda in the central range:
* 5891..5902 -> 2.18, 7.4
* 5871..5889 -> 0.47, 8.87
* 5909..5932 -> -0.46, 9.57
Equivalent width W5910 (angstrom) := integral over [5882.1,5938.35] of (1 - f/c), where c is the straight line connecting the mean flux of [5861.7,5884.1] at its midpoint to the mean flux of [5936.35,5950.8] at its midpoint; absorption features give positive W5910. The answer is 2.8 angstrom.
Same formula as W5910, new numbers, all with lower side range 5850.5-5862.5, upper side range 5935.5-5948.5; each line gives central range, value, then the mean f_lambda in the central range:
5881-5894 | 2.0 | 7.67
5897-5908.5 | 0.5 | 8.77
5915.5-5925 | -0.2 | 9.52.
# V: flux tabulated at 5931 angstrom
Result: 9.55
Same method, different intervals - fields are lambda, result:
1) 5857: 8.13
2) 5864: 9.01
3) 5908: 9.53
